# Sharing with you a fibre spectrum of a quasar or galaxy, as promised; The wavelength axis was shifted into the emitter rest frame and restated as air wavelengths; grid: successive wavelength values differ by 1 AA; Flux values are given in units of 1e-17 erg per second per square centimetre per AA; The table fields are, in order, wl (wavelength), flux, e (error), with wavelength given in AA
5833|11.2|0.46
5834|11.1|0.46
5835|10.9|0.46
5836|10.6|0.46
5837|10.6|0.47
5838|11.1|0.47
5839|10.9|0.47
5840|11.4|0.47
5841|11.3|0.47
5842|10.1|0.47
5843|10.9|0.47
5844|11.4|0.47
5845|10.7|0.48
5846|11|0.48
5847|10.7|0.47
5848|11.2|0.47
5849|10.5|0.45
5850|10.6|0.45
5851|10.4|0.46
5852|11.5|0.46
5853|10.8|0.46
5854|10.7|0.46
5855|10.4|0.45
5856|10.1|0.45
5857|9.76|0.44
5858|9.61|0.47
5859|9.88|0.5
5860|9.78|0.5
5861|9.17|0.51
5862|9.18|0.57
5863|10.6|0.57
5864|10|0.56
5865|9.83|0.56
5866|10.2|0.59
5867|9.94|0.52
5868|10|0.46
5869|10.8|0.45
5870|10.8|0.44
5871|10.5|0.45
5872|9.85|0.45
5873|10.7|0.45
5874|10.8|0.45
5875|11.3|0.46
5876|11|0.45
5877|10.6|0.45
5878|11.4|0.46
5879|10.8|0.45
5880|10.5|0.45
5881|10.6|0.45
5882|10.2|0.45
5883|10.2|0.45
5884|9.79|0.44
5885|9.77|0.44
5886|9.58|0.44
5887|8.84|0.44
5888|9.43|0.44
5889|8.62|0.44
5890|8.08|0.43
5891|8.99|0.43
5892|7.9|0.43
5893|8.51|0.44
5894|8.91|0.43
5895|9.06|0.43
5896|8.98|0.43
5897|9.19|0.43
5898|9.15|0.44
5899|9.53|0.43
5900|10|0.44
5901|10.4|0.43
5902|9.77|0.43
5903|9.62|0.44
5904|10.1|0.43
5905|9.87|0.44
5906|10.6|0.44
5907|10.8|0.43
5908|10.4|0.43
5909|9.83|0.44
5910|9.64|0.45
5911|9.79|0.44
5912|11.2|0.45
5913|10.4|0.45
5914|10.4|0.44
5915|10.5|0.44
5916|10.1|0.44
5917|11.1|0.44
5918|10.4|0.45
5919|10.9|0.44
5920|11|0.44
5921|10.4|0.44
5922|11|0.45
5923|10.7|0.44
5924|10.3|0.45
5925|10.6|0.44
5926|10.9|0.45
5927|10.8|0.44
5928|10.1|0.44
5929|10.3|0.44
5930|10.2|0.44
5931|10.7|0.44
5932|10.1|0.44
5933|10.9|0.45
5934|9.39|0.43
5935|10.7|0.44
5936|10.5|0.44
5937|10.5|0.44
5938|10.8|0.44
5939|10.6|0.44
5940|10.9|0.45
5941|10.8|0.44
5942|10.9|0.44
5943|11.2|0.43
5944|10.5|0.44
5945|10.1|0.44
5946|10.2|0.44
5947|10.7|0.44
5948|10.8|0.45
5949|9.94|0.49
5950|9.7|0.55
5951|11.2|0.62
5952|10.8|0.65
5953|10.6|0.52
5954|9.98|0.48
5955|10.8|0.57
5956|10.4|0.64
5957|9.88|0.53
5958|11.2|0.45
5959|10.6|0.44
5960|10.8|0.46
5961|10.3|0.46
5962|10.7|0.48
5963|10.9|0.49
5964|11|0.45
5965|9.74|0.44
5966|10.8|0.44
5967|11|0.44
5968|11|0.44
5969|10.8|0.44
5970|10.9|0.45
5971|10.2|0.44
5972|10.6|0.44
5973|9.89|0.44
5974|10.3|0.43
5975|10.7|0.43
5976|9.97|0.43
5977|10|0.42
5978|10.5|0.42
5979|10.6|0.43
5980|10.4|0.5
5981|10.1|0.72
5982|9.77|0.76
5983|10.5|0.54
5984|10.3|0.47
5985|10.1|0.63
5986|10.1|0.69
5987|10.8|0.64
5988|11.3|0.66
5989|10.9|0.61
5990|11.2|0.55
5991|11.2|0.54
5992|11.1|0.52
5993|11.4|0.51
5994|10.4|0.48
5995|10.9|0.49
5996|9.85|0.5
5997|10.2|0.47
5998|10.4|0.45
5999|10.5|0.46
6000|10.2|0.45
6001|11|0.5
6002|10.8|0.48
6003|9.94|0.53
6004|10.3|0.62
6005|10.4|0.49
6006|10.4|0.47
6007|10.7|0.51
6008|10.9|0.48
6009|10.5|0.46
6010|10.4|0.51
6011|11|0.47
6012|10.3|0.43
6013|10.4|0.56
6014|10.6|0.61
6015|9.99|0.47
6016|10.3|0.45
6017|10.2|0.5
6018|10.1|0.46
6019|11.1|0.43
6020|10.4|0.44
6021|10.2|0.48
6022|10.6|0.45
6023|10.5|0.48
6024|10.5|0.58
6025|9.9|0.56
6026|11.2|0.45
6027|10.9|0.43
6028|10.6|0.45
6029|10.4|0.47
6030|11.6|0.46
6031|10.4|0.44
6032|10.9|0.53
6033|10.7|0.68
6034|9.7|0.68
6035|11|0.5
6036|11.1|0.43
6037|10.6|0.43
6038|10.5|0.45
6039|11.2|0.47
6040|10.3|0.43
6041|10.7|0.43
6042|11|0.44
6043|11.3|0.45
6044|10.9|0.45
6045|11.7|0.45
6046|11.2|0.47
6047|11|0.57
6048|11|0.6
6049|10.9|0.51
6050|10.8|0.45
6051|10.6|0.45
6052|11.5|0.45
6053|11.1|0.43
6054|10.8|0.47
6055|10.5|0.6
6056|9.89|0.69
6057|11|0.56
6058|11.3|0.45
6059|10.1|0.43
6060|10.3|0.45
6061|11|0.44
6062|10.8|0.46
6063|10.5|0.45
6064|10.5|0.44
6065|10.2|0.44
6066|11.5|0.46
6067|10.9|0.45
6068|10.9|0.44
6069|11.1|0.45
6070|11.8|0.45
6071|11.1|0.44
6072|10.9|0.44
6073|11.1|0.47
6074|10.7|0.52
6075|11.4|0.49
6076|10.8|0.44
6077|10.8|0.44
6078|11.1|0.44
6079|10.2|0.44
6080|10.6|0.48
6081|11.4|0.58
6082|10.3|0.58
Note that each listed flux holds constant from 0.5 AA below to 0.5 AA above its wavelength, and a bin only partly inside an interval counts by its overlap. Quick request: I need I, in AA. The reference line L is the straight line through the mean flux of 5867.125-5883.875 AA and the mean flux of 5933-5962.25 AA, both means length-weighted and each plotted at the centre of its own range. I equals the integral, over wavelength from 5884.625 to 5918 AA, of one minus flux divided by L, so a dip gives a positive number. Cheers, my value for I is 2.82 AA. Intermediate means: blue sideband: 10.6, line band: 9.68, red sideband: 10.5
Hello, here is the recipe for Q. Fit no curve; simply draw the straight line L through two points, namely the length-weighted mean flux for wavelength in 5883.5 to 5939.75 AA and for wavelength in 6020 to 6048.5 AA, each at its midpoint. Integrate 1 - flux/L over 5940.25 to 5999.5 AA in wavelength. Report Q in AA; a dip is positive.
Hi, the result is -1.03 AA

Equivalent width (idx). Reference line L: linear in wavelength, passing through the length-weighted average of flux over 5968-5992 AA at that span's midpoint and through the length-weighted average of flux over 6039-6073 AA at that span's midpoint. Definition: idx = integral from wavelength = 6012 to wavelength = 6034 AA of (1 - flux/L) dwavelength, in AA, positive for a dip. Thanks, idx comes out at 0.4 AA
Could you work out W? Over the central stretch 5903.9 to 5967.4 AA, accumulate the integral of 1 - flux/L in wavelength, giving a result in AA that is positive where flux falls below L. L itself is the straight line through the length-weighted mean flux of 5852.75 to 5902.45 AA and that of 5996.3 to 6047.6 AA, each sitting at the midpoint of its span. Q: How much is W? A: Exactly -2.1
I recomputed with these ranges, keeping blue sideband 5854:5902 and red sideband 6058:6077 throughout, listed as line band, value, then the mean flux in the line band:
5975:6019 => 0.01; 10.5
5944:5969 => -0.65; 10.6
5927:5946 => -0.62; 10.5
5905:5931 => -1.05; 10.5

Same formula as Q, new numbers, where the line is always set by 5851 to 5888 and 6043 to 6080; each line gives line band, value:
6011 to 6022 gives 0.3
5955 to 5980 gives 0.1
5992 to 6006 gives 0.2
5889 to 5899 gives 1.5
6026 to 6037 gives 0.0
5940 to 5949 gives -0.1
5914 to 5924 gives -0.2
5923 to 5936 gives 0.0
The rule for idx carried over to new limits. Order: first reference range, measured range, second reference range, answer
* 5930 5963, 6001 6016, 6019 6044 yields 0.2 AA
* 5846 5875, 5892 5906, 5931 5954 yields 1.3 AA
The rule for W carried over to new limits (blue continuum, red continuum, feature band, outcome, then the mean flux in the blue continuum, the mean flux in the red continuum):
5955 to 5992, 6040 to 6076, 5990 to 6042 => 0.7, 10.6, 10.9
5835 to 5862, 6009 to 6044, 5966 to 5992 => 0.1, 10.6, 10.6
